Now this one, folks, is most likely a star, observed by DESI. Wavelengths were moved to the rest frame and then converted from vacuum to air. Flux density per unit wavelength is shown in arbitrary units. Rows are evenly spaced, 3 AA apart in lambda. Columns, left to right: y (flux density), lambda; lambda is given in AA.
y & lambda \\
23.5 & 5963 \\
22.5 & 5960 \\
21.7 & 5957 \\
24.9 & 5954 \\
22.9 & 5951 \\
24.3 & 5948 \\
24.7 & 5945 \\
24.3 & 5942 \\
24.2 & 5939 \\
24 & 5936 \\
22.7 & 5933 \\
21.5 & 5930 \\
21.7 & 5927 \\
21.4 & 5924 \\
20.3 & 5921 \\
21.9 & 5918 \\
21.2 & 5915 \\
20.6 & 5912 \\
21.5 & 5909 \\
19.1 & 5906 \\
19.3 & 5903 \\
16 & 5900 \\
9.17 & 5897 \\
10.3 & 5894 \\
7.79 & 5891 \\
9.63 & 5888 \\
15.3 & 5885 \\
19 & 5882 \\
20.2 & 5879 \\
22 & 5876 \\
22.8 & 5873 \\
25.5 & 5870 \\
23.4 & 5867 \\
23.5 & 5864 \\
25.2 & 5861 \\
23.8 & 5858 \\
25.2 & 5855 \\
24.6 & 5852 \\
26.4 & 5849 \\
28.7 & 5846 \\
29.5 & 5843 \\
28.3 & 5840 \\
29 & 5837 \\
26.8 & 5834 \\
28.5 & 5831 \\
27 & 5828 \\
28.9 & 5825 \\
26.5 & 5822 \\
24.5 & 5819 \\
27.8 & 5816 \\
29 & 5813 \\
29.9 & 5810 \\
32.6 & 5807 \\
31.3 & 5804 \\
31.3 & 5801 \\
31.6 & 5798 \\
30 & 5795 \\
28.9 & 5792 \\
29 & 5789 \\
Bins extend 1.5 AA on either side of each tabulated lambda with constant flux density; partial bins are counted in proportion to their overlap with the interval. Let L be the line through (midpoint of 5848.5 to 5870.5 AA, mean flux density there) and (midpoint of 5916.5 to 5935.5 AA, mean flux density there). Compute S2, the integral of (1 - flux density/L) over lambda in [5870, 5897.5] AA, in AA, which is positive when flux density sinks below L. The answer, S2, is 9.0 AA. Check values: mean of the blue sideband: 24.6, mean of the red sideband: 21.7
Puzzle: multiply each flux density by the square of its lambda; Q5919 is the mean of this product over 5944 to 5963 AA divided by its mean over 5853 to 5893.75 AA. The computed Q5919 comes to 1.21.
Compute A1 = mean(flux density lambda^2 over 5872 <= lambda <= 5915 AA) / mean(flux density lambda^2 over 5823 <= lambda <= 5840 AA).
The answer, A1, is 0.6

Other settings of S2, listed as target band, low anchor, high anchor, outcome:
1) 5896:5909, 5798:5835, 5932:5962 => 4.39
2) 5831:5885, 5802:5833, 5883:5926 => -3.74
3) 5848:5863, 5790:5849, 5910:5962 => 1.12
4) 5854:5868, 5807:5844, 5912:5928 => 0.73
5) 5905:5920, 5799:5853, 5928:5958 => 2.36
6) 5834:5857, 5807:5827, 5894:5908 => -3.31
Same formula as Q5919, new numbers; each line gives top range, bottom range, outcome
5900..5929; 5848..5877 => 0.86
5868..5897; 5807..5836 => 0.61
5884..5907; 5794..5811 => 0.44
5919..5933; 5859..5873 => 0.90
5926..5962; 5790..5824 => 0.83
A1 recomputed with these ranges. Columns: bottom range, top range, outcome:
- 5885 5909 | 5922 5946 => 1.70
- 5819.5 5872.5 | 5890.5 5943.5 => 0.76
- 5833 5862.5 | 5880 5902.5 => 0.49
